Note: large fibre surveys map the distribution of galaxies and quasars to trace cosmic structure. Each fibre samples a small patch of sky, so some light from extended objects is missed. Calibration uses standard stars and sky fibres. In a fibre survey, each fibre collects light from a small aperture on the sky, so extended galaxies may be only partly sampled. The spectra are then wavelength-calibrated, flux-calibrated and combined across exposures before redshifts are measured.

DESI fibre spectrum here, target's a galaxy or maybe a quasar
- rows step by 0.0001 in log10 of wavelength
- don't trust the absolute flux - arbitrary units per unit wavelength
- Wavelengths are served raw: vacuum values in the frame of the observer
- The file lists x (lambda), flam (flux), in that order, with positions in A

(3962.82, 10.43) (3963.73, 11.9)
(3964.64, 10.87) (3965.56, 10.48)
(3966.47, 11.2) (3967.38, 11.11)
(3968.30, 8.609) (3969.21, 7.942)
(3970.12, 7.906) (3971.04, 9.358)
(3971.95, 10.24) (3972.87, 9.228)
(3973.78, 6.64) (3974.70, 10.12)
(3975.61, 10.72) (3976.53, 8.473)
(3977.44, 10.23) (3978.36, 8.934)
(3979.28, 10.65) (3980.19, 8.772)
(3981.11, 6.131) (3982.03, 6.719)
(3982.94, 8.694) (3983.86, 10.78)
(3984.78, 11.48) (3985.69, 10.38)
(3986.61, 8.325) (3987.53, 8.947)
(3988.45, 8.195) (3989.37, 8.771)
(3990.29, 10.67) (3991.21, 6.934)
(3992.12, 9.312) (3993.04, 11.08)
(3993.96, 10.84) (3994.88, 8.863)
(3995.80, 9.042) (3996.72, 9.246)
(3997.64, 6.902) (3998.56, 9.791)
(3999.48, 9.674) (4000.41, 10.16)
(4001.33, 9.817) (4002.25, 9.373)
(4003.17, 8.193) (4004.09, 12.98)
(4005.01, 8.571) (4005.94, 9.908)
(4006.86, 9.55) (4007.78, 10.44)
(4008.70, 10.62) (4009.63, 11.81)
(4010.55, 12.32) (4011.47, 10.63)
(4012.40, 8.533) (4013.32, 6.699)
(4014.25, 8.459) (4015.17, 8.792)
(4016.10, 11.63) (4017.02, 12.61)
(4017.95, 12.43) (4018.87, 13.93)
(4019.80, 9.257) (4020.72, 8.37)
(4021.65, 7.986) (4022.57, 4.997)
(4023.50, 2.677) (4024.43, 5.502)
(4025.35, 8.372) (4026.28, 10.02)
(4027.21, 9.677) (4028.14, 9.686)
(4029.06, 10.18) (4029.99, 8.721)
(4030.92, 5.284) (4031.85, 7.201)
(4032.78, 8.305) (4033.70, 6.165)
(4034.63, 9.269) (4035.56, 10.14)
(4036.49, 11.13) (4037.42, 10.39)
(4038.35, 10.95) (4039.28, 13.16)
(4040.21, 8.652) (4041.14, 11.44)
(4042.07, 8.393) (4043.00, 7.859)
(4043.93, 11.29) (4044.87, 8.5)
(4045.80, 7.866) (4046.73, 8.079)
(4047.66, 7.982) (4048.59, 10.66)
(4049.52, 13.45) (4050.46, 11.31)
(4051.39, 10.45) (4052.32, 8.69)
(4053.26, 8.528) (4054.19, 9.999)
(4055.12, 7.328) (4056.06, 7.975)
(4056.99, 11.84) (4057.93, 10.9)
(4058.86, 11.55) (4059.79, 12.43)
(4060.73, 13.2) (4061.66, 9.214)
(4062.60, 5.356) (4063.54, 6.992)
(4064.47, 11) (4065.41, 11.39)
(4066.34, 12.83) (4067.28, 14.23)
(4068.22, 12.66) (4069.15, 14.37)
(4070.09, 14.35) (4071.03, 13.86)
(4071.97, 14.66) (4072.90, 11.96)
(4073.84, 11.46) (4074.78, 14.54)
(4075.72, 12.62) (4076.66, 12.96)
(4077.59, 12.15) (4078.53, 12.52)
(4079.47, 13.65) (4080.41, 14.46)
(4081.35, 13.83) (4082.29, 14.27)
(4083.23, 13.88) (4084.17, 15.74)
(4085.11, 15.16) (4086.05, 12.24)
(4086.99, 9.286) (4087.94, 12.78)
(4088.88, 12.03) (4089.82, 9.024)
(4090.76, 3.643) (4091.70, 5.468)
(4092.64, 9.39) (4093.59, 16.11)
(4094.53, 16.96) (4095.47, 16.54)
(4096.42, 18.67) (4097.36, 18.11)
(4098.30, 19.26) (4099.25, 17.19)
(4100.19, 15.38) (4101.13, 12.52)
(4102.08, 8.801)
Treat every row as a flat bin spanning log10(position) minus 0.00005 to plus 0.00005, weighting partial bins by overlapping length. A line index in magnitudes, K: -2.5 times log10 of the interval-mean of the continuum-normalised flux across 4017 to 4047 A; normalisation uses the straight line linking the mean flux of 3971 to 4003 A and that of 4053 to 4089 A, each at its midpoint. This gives 0.19 mag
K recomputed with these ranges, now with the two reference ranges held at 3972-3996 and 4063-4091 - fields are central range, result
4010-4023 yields 0.062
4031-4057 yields 0.202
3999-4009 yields 0.000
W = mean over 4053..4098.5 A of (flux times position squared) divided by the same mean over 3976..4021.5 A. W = 1.33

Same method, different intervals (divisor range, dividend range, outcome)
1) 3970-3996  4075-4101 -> 1.54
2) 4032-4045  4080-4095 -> 1.29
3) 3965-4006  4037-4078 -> 1.21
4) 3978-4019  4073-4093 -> 1.29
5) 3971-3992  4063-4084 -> 1.49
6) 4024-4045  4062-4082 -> 1.39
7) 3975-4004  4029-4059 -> 1.05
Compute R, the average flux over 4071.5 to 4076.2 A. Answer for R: 13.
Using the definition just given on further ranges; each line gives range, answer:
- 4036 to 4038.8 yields 10.8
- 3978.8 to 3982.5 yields 8.08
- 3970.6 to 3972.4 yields 9.83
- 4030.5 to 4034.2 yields 6.79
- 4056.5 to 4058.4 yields 11.3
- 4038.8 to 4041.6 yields 11.1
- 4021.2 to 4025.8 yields 5.9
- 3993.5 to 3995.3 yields 9.87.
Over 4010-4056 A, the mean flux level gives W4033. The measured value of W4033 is 9.26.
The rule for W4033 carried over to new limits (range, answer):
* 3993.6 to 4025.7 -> 9.4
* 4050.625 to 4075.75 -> 11.3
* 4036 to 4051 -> 10.1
